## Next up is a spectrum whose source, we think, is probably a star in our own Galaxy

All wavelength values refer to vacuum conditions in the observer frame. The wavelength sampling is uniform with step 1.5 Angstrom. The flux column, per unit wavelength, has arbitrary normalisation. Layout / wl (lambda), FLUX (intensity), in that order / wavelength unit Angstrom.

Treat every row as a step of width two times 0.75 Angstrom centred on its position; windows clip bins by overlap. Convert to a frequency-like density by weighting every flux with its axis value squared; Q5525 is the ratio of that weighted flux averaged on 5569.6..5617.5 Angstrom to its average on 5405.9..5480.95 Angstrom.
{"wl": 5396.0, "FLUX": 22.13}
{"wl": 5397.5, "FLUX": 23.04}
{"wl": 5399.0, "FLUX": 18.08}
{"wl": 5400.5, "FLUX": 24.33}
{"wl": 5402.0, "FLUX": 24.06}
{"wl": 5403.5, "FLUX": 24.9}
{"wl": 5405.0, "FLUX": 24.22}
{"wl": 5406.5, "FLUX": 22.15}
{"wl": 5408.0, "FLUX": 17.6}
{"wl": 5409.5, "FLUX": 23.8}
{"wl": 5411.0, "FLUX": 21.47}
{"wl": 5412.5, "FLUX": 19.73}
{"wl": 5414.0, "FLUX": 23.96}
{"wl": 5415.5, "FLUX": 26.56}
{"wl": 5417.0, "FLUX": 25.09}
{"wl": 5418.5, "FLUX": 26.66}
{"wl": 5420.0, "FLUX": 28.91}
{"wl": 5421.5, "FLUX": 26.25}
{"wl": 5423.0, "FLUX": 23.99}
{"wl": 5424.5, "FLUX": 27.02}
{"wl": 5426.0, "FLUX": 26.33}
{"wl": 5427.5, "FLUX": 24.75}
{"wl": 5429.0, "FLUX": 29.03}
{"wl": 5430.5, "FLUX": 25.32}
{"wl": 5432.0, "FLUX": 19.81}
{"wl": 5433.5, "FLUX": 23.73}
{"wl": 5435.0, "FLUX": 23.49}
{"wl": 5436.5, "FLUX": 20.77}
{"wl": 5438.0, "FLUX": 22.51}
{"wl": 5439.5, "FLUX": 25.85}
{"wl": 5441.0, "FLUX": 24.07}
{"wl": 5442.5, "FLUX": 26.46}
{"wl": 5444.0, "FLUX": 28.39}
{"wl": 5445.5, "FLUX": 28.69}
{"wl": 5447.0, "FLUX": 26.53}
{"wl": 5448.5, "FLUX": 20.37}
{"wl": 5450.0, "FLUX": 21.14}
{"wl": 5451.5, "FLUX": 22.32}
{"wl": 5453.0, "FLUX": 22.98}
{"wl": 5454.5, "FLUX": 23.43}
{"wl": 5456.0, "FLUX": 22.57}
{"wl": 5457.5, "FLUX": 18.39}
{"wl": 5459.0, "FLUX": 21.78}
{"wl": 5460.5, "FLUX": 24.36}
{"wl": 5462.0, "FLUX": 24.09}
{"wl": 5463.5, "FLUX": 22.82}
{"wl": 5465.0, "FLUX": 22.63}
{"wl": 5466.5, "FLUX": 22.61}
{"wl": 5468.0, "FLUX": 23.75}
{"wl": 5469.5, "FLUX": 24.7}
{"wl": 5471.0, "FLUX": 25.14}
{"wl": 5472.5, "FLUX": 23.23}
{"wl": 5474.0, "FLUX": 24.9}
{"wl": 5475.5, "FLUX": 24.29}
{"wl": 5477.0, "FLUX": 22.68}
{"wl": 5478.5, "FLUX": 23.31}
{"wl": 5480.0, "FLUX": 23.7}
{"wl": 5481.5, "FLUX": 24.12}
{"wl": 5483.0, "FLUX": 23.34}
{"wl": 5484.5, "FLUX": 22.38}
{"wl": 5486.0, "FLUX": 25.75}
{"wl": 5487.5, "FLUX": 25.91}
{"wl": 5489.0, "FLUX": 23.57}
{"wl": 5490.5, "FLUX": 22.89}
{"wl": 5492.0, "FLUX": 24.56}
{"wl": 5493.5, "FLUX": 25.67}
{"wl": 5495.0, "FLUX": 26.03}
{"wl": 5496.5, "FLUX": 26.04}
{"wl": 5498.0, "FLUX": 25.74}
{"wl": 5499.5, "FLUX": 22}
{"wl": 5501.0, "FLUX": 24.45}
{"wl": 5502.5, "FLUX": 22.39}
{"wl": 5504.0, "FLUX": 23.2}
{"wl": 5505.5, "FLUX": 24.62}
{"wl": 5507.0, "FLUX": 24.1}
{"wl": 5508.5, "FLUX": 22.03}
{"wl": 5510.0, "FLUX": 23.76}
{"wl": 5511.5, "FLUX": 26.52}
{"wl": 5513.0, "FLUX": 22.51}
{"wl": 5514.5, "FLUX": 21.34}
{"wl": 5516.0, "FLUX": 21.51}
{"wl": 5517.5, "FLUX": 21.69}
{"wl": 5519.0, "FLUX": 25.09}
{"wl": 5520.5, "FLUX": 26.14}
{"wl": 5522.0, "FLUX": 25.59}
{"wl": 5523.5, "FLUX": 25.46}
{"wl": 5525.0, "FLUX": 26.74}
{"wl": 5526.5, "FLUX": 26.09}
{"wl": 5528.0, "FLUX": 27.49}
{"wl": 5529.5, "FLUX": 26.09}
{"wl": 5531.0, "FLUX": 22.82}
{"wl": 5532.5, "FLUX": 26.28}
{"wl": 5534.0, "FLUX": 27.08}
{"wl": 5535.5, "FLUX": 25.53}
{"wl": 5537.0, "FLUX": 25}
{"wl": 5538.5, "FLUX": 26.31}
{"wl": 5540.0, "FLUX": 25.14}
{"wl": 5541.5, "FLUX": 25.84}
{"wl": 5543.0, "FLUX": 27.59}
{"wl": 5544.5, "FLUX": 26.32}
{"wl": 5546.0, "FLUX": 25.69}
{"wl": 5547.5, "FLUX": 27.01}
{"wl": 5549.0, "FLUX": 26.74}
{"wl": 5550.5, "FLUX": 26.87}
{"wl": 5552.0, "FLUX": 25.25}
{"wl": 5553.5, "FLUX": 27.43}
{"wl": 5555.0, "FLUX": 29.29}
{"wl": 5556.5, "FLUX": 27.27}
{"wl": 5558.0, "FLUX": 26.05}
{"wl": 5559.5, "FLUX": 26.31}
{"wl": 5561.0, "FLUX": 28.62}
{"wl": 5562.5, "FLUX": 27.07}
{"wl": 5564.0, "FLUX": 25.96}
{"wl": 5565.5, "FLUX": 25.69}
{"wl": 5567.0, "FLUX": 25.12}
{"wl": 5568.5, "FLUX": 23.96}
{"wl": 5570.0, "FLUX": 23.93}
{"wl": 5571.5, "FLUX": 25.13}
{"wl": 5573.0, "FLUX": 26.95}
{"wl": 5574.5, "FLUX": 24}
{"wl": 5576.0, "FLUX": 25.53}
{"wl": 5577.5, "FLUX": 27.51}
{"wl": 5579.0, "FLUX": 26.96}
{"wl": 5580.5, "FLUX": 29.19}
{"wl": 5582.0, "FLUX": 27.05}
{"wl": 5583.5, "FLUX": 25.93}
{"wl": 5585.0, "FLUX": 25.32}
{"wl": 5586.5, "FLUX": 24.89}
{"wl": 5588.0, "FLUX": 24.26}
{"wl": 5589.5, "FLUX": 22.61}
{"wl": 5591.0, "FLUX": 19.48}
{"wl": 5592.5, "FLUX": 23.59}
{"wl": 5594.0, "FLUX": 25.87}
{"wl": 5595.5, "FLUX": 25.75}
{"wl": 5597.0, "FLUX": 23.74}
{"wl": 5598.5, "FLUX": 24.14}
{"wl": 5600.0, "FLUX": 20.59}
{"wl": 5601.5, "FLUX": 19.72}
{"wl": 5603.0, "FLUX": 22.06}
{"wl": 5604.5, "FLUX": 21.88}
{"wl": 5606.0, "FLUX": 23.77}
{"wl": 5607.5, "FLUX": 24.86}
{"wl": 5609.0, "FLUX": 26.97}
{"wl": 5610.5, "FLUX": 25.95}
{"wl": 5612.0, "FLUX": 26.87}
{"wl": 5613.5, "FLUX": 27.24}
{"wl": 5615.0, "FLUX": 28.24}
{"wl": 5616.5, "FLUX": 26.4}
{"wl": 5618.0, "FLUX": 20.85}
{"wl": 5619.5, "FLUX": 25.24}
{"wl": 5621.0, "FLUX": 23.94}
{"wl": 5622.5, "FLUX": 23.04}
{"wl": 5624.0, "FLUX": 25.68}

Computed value 1.10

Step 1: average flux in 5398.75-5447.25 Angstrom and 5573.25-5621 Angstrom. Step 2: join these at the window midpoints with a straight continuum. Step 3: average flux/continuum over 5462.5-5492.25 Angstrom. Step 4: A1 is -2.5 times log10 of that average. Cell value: 0.032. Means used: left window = 24.4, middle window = 23.8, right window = 24.7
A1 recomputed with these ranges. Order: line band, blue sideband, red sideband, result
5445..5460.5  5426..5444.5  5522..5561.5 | 0.09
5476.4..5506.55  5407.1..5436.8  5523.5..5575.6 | 0.05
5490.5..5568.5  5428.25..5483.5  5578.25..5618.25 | -0.05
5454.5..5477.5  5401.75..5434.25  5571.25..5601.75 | 0.06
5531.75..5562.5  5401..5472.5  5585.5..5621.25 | -0.11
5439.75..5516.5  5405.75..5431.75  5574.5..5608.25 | 0.03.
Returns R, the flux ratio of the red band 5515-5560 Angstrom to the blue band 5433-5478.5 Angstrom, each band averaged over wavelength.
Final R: 1.10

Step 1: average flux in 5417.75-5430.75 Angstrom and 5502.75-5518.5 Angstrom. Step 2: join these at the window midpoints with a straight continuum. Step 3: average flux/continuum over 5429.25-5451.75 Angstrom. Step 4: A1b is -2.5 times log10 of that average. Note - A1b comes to 0.08 mag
